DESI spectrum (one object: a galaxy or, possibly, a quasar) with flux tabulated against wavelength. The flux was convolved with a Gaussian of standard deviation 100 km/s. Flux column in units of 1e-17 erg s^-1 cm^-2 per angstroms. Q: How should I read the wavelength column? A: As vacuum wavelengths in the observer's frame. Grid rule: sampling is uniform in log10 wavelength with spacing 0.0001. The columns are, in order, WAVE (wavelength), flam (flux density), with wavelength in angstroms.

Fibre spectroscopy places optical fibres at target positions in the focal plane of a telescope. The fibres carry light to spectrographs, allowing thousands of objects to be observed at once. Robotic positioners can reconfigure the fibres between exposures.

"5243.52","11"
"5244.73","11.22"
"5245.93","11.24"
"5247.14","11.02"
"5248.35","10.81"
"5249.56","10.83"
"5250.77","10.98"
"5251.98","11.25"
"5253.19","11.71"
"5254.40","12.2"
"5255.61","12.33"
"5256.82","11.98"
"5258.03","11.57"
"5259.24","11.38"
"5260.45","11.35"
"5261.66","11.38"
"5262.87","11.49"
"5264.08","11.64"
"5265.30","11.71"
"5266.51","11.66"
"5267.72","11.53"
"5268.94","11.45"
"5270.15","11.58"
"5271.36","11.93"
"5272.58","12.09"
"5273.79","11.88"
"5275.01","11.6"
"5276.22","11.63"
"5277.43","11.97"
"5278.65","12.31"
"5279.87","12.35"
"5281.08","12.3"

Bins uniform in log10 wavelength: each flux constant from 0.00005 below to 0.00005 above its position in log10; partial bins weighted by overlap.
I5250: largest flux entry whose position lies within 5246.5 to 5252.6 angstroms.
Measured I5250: 11.25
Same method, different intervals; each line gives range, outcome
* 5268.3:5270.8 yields 11.58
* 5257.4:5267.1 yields 11.71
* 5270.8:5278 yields 12.09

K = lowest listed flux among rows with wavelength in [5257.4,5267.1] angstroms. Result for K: 11.35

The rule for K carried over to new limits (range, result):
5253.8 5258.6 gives 11.57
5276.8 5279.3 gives 11.97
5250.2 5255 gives 10.98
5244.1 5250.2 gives 10.81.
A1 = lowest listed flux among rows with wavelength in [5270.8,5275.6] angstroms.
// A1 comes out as 11.6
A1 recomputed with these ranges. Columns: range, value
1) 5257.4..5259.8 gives 11.38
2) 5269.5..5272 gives 11.58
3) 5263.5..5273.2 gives 11.45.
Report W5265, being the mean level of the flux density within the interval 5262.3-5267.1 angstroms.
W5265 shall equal 11.6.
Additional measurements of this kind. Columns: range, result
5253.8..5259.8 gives 11.9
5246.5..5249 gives 10.9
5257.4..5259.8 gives 11.5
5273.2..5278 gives 11.8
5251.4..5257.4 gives 11.9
